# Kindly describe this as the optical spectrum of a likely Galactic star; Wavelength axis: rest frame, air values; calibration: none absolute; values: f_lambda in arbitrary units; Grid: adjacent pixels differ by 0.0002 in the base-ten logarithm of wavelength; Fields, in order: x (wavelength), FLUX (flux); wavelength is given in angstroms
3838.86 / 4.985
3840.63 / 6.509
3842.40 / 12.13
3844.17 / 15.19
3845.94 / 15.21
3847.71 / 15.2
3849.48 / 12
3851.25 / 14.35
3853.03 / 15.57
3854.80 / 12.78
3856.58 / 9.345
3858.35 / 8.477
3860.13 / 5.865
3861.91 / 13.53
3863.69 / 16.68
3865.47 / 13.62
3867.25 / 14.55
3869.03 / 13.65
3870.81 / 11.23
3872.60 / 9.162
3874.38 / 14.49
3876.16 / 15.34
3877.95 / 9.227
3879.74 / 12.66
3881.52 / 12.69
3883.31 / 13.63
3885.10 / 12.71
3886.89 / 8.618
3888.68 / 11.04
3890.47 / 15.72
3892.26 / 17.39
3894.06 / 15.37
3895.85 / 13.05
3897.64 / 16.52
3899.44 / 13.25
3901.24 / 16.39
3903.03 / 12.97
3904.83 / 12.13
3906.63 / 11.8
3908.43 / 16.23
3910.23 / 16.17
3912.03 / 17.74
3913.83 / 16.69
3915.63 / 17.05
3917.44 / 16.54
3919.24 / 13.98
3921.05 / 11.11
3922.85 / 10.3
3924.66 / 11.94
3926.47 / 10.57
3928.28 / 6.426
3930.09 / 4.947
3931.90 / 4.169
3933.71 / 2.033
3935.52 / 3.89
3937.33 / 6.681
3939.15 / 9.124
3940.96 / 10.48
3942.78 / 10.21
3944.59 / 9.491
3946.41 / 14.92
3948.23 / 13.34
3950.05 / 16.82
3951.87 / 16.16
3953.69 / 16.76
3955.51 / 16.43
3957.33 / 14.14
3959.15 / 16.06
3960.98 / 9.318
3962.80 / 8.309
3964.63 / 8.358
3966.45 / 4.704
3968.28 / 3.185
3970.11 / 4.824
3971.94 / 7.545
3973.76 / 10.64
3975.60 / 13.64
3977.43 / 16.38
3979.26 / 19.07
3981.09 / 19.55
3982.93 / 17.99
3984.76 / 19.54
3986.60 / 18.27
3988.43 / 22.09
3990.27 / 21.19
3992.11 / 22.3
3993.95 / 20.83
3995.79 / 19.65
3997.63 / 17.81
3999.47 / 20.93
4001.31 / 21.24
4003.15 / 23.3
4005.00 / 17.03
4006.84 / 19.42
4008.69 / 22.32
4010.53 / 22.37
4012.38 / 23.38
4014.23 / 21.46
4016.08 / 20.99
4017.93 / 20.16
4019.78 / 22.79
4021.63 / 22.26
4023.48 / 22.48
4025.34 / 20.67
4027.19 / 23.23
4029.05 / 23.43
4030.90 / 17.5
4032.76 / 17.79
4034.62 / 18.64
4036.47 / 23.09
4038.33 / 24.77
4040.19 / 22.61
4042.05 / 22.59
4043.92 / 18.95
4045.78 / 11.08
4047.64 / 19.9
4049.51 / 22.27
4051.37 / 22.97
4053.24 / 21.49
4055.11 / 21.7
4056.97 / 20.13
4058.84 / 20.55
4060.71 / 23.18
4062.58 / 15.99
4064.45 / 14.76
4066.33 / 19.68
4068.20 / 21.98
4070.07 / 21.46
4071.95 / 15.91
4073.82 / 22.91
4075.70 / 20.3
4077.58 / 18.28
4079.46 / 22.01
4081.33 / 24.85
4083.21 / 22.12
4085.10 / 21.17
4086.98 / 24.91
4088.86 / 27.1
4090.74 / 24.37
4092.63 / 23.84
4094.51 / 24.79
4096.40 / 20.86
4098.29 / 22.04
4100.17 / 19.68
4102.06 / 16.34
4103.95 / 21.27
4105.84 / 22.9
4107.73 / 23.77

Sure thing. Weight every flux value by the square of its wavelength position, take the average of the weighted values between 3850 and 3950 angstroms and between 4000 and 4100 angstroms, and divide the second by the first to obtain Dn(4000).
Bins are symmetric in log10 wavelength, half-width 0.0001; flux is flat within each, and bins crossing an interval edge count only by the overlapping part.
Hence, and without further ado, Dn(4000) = 1.9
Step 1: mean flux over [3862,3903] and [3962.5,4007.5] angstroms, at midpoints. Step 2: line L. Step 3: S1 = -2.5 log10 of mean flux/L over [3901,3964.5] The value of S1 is 0.22 mag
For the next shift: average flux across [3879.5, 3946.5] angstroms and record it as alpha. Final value 12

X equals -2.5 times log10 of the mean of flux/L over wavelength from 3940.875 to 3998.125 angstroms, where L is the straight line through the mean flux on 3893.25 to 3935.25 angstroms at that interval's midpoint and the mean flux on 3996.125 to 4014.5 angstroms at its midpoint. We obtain 0.22 mag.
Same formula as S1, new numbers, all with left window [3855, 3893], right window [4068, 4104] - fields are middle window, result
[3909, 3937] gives 0.30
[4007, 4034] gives -0.14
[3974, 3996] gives -0.10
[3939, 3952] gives 0.23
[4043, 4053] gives 0.05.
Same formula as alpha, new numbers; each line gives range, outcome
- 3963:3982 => 10.7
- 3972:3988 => 16.6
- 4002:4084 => 20.8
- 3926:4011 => 13.9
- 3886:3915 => 14.5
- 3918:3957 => 10.6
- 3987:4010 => 20.7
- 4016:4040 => 21.4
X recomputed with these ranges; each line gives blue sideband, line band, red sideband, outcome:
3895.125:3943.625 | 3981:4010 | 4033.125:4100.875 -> -0.22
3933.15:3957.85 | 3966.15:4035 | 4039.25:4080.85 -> -0.17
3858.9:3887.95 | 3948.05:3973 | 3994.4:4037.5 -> 0.49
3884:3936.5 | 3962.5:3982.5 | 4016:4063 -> 0.46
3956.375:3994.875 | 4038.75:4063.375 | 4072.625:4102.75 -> -0.04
